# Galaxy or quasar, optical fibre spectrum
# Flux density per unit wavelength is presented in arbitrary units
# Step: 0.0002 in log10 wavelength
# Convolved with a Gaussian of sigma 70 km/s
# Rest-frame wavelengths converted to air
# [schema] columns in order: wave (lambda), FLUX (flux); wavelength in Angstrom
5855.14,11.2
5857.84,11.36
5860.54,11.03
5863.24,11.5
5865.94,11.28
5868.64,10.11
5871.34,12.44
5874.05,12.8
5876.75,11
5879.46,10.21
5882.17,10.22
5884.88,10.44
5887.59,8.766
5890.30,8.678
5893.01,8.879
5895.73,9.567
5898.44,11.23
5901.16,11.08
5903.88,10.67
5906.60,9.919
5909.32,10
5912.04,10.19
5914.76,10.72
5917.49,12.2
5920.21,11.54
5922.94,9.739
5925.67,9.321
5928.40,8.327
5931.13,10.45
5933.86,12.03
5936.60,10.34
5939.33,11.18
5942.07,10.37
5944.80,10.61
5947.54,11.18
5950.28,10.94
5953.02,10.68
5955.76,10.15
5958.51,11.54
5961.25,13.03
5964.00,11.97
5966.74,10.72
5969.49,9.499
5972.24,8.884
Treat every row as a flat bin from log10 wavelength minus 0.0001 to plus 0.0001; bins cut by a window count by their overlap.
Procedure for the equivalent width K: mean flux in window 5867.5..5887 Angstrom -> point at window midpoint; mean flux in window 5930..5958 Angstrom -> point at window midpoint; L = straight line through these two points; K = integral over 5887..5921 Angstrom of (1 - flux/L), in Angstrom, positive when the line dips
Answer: 1.93 Angstrom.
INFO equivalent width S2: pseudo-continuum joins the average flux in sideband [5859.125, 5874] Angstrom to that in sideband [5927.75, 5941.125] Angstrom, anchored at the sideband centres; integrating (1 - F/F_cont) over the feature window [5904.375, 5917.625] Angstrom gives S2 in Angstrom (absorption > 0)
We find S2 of 0.5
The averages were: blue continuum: 11.4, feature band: 10.5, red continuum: 10.6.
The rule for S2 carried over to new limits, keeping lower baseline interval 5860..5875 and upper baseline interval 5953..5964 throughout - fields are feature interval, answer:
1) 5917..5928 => 1.09 Angstrom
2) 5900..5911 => 1.07 Angstrom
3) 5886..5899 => 2.47 Angstrom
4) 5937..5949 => 0.74 Angstrom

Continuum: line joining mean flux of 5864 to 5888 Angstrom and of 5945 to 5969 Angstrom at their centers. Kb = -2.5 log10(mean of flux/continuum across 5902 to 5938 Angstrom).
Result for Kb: 0.06 mag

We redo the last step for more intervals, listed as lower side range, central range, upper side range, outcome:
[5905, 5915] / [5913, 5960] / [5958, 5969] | 0.02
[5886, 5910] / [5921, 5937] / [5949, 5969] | 0.05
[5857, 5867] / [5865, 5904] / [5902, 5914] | 0.03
